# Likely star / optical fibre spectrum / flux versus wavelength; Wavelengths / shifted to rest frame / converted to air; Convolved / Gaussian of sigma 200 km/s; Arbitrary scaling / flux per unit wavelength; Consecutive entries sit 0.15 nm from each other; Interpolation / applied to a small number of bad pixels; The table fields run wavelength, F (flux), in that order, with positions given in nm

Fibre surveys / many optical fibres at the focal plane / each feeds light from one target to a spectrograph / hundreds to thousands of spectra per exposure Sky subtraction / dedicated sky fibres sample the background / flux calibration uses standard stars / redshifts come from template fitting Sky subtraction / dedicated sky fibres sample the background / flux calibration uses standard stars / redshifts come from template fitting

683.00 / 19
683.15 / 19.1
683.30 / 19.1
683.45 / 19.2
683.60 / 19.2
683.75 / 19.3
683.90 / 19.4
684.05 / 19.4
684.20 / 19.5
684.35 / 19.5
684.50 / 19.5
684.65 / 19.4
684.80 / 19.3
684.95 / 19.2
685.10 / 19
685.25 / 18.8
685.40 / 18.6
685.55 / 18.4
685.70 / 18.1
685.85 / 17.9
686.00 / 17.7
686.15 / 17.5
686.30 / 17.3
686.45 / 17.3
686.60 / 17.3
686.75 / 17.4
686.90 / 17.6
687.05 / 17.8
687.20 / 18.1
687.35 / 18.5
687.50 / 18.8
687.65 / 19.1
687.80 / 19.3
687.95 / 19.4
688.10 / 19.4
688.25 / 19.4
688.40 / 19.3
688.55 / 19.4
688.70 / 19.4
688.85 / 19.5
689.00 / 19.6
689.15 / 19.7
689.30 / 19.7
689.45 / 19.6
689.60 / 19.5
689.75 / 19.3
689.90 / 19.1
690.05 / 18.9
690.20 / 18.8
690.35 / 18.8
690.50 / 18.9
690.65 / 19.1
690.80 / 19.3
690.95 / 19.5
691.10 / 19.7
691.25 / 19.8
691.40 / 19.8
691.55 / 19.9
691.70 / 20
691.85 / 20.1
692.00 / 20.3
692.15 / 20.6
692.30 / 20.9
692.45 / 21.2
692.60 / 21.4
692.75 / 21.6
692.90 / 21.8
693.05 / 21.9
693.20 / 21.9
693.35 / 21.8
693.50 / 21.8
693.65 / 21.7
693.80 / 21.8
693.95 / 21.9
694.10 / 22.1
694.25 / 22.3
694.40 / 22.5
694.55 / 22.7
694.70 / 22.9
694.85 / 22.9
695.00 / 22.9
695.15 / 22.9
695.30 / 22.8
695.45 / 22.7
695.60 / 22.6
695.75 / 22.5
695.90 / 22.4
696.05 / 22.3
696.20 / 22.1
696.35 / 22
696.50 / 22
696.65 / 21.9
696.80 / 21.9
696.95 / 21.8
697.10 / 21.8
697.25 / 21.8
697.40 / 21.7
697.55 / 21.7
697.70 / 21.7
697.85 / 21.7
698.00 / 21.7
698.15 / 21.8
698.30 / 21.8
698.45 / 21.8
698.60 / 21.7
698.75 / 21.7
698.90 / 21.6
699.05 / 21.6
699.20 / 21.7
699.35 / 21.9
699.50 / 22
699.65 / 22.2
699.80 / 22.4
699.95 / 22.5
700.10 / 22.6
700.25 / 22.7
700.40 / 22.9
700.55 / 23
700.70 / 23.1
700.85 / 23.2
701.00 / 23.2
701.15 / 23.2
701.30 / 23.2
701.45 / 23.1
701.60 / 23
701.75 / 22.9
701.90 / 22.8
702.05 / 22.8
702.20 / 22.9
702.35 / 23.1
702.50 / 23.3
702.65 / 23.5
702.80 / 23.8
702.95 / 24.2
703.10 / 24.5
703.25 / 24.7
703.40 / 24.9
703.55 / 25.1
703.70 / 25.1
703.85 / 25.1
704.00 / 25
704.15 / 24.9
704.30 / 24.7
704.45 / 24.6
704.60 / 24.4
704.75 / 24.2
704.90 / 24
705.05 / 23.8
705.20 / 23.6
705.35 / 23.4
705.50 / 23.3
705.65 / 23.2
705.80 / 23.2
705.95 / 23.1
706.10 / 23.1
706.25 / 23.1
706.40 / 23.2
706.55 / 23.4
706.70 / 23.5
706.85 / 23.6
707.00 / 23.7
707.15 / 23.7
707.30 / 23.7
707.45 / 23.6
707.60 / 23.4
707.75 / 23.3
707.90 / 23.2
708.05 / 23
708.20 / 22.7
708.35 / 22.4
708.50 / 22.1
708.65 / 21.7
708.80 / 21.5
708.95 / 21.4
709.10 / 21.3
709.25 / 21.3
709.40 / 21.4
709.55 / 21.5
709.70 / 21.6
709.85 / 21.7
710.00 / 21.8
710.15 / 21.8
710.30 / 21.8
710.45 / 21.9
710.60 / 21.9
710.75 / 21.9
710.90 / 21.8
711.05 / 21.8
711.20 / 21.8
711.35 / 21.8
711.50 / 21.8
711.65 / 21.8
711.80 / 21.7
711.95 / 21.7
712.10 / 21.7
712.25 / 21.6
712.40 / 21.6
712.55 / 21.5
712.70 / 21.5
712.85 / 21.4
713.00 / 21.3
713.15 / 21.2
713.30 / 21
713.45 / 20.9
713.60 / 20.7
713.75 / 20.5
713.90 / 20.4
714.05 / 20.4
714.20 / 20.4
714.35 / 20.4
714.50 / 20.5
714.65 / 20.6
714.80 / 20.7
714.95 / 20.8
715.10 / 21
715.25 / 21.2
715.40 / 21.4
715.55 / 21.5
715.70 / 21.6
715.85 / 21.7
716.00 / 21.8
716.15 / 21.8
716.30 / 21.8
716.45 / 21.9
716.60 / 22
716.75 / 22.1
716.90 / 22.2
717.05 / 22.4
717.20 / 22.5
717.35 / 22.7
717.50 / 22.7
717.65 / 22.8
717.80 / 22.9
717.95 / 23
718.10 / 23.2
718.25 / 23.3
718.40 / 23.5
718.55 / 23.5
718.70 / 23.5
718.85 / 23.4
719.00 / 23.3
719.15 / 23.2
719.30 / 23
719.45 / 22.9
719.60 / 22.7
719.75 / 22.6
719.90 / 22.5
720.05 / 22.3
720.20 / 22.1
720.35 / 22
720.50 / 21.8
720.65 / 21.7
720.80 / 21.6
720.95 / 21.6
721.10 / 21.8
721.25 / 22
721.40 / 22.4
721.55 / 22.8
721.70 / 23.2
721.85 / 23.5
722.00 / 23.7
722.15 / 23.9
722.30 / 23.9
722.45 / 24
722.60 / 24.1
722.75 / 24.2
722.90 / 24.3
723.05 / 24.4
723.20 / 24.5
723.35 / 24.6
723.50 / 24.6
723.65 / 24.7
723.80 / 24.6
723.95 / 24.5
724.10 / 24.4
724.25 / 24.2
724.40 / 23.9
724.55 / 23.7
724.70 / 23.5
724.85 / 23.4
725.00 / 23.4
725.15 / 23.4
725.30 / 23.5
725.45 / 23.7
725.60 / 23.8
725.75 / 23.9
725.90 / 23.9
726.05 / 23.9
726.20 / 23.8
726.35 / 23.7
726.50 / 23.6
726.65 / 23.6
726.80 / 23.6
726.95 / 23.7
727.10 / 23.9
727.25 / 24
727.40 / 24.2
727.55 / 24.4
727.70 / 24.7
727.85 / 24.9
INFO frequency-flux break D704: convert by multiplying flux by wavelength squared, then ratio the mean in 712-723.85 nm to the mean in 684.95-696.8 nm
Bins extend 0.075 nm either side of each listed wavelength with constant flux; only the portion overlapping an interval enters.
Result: 1.19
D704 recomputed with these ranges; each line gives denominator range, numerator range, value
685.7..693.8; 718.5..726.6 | 1.32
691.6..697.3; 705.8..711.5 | 1.07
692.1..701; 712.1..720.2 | 1.05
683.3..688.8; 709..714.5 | 1.23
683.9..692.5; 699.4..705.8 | 1.29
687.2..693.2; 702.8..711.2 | 1.23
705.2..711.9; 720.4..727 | 1.09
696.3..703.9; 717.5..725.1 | 1.09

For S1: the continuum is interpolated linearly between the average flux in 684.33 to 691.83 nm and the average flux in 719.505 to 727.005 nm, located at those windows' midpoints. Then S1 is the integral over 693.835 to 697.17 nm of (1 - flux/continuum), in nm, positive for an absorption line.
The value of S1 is -0.42 nm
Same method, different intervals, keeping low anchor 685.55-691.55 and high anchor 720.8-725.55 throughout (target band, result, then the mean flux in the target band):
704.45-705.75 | -0.162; 23.8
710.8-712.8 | 0.034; 21.7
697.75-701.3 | -0.332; 22.3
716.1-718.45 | 0.030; 22.5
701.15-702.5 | -0.151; 23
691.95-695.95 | -0.498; 22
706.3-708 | -0.162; 23.5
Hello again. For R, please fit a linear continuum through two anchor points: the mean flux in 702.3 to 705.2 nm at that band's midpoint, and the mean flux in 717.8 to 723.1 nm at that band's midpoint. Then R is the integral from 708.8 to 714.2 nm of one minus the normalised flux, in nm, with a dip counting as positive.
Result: 0.52 nm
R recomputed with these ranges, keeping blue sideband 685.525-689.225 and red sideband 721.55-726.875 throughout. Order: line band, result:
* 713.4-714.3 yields 0.07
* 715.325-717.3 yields 0.07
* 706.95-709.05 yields -0.12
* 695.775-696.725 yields -0.11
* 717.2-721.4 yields 0.10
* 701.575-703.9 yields -0.34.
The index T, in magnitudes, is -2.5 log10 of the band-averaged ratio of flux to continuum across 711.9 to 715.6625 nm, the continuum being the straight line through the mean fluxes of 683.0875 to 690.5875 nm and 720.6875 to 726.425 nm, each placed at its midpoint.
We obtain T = 0.07 mag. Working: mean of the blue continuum 18.9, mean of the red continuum 23.6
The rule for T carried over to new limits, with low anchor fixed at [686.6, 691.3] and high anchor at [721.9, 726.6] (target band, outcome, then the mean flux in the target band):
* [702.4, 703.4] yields -0.15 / 24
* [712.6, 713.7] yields 0.06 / 21.1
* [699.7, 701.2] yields -0.11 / 22.9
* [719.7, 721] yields 0.07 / 22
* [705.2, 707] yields -0.09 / 23.3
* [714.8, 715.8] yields 0.07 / 21.2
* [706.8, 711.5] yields -0.02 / 22.2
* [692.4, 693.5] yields -0.11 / 21.7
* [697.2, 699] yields -0.07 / 21.7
